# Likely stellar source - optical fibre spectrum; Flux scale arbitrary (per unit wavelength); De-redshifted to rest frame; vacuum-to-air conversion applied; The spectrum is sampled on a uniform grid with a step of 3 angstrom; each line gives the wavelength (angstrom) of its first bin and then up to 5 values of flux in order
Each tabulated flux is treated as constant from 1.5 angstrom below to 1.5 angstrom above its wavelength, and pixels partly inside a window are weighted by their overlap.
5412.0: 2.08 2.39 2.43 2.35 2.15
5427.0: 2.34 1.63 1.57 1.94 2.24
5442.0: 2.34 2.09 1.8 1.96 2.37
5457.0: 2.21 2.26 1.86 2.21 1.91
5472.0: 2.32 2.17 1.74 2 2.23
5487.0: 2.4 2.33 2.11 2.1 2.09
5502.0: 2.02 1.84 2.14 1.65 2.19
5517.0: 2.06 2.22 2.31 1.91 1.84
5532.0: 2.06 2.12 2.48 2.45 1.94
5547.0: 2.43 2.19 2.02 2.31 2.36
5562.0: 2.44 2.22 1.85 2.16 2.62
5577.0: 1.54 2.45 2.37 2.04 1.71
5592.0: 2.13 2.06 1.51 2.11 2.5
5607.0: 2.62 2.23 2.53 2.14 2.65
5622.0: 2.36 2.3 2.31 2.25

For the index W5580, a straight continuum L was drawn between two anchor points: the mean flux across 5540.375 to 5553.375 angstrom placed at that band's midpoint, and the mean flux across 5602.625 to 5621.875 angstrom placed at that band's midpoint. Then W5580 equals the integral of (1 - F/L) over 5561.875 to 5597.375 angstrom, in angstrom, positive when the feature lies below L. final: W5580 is 3.3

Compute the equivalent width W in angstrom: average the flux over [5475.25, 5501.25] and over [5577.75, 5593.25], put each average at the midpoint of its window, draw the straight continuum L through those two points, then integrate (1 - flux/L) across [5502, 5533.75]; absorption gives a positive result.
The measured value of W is 1.5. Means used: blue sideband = 2.12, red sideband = 2.11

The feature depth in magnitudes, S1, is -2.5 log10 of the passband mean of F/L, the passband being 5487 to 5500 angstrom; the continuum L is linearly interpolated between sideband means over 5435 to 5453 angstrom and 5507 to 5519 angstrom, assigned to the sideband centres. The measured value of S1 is -0.08 mag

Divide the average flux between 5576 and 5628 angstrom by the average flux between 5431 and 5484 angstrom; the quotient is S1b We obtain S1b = 1.07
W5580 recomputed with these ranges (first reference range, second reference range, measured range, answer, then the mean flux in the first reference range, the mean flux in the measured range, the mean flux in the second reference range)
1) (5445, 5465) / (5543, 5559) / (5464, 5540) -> 1.5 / 2.08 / 2.1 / 2.2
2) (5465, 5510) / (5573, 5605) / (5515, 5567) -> -2.6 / 2.1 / 2.19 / 2.08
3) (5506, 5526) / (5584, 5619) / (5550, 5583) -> -1.2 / 2.07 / 2.2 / 2.17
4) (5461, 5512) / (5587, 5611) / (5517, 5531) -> 0.1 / 2.07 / 2.07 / 2.1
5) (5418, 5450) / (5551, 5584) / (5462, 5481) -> 0.6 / 2.06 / 2.04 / 2.21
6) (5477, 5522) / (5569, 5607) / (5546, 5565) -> -1.6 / 2.08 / 2.28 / 2.12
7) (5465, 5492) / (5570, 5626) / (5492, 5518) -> 1.7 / 2.14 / 2.02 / 2.21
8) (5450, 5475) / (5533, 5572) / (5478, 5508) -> 0.9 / 2.14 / 2.11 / 2.23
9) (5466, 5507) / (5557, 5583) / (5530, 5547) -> -0.4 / 2.1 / 2.22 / 2.22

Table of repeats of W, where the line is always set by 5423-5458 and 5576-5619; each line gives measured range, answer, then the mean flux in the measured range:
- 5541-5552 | -0.5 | 2.22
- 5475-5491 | -0.4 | 2.14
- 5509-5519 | 0.5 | 1.99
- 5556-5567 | -0.9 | 2.31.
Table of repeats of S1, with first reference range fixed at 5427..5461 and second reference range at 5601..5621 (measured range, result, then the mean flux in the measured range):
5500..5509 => 0.10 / 2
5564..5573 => 0.11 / 2.1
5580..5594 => 0.13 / 2.1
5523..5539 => 0.08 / 2.09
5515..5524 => 0.01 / 2.19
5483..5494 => -0.06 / 2.28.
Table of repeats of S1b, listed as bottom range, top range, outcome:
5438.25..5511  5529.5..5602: 1.02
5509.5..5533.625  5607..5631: 1.17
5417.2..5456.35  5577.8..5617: 1.04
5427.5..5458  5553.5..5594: 1.07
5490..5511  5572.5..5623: 1.08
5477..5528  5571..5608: 1.03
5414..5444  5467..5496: 1.00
